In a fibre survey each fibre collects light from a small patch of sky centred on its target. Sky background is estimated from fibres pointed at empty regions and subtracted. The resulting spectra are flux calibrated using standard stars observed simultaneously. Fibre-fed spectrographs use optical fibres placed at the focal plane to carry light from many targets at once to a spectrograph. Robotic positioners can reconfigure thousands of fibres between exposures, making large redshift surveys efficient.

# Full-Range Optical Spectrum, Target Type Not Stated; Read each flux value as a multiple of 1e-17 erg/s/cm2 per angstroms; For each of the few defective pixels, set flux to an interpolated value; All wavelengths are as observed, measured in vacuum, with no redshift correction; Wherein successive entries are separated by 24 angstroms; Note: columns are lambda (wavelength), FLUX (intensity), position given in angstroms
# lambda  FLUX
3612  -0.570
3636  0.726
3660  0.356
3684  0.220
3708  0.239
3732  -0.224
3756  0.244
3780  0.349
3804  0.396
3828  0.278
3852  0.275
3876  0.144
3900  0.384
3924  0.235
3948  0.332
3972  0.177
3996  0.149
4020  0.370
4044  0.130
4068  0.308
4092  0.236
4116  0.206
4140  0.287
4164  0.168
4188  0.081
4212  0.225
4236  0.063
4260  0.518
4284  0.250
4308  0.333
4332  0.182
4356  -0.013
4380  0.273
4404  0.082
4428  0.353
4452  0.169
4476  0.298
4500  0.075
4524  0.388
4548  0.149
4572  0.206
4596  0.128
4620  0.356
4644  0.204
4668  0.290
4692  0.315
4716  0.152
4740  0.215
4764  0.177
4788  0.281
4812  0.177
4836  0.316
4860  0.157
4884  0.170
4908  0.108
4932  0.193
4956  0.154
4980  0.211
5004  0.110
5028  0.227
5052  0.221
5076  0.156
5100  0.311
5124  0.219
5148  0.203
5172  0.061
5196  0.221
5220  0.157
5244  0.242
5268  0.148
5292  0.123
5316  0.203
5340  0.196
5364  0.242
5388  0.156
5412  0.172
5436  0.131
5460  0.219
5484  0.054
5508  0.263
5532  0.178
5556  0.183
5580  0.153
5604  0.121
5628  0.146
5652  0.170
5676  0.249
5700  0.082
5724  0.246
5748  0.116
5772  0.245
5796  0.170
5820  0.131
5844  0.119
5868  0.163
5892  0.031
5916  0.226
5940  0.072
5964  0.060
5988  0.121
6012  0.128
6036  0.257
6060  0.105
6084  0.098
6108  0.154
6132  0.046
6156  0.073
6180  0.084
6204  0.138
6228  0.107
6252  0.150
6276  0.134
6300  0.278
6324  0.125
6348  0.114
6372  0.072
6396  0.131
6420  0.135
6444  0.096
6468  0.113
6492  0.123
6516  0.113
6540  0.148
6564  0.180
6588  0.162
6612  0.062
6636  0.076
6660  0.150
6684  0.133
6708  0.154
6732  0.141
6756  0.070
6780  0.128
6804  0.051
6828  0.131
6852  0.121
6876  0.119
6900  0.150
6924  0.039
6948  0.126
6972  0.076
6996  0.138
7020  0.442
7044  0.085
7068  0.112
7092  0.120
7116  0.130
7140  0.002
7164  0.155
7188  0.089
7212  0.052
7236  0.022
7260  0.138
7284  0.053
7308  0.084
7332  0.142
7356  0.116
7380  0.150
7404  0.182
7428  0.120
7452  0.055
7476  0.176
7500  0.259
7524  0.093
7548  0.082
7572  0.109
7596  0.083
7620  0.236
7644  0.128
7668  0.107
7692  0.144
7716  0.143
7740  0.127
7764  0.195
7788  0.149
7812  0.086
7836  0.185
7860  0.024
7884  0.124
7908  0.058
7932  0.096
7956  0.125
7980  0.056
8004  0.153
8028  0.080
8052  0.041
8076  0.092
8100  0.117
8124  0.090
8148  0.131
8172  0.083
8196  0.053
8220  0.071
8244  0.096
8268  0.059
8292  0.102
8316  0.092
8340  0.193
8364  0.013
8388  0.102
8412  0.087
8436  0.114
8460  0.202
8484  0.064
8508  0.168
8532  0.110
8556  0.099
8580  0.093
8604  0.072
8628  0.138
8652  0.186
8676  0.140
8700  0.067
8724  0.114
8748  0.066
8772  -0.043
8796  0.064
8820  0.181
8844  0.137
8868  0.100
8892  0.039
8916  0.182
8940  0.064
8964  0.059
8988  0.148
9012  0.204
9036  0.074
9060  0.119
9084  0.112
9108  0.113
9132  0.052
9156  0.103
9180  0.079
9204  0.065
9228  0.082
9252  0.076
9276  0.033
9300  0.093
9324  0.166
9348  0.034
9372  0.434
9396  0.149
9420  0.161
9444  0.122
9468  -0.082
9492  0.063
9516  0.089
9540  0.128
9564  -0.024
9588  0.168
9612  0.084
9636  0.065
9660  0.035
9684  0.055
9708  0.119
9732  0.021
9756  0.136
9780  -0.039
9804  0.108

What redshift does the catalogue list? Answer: 0.142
